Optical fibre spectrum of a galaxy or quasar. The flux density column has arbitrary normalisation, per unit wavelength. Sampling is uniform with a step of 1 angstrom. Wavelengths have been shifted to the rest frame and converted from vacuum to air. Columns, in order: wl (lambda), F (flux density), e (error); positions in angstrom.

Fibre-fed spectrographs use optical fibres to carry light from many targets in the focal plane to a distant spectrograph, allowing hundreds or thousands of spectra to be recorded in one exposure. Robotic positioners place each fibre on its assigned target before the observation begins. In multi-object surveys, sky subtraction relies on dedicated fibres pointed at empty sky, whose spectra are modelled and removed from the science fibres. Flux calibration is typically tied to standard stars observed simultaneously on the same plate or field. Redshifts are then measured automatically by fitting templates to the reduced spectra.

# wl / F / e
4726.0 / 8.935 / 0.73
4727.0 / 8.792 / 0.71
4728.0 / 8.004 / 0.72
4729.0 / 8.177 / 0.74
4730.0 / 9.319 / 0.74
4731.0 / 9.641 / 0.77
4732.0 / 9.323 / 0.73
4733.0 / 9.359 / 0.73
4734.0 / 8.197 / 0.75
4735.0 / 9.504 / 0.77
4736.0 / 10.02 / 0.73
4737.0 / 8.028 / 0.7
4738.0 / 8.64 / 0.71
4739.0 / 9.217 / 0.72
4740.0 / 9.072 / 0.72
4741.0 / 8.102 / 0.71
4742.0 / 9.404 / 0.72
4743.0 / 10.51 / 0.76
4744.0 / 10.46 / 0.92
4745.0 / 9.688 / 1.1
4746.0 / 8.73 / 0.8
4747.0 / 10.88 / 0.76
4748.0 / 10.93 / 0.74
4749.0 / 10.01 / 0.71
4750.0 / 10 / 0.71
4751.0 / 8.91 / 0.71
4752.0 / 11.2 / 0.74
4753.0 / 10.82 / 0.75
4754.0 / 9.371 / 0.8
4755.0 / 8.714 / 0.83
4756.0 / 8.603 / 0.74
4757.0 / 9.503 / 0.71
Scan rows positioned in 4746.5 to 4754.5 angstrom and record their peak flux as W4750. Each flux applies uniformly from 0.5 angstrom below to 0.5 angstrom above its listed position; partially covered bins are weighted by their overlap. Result 11.2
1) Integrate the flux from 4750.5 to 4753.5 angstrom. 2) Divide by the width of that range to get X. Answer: 10.3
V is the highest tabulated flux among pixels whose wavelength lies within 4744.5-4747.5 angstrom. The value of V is 10.88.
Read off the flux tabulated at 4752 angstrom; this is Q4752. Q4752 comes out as 11.2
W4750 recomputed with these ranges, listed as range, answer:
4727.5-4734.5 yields 9.641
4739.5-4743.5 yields 10.51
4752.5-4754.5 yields 10.82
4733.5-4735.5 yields 9.504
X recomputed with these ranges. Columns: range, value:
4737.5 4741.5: 8.76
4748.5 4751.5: 9.64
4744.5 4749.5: 10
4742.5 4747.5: 10.1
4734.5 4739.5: 9.08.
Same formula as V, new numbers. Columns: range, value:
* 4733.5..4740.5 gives 10.02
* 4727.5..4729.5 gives 8.177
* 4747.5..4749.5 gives 10.93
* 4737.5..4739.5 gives 9.217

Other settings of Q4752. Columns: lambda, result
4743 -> 10.51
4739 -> 9.217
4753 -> 10.82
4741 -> 8.102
